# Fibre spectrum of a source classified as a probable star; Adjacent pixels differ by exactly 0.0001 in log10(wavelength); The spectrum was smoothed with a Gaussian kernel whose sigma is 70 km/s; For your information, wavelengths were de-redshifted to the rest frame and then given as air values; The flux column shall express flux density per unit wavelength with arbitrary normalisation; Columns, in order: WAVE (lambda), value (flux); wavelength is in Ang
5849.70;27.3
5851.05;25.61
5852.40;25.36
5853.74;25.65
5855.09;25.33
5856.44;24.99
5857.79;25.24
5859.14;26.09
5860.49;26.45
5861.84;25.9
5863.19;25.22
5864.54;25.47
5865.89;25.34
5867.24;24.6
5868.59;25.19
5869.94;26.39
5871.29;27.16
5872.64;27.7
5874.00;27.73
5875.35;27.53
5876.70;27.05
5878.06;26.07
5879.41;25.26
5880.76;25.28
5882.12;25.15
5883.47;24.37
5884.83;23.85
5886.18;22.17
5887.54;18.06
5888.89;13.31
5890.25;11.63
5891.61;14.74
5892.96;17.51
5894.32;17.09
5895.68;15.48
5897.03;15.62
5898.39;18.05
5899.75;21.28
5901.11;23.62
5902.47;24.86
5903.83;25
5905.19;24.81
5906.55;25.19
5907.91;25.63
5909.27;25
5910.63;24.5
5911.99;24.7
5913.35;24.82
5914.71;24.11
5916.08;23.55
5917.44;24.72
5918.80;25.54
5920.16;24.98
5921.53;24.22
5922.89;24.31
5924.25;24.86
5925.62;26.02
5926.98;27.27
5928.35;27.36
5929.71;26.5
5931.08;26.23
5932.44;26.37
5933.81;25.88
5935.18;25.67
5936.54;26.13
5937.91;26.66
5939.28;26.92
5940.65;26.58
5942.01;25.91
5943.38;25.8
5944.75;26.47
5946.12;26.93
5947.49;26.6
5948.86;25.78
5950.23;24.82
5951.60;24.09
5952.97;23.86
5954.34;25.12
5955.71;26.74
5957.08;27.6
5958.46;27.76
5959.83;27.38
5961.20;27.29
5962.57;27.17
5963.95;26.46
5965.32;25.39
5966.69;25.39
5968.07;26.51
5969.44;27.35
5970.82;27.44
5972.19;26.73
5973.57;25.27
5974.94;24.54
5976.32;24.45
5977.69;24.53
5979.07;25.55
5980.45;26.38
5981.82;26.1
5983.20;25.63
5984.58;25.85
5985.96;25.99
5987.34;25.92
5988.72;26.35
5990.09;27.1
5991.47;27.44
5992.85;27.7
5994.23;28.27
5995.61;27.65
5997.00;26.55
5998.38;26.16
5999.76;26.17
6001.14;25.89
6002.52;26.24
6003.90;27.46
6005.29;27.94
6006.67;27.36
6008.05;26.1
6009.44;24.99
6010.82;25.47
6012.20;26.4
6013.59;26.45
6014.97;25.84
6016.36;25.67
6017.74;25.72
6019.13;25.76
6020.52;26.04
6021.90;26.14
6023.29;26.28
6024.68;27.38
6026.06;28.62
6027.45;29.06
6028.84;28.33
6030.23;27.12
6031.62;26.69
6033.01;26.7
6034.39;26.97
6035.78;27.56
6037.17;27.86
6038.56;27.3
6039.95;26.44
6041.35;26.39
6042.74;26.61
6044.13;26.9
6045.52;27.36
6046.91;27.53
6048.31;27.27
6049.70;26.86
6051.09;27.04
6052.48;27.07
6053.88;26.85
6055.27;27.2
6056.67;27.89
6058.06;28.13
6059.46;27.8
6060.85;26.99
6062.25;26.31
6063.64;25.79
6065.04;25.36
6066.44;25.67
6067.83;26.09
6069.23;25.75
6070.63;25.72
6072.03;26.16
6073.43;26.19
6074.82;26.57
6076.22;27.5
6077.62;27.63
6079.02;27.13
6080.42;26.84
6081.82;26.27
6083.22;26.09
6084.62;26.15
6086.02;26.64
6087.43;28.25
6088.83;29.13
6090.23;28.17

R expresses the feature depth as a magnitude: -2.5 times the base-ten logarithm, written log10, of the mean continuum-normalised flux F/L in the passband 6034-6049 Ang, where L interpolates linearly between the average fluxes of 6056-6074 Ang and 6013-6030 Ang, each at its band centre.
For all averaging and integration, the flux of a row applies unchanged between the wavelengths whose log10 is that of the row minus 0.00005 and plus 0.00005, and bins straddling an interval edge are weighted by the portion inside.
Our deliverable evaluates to -0.02 mag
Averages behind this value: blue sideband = 26.8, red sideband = 26.4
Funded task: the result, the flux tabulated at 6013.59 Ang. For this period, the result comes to 26.45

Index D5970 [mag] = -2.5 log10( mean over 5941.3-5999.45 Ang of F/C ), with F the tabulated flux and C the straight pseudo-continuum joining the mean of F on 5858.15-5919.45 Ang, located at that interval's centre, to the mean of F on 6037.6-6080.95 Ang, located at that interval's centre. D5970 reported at -0.05 mag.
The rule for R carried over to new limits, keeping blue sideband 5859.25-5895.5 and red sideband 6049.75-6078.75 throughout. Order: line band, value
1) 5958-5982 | -0.05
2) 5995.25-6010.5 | -0.04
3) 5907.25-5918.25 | -0.03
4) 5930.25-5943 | -0.08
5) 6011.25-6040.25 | -0.04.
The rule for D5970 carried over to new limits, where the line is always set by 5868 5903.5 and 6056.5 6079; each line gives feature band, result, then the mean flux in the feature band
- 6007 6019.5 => -0.028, 25.9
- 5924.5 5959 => -0.121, 26.2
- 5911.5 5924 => -0.080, 24.6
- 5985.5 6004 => -0.085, 26.8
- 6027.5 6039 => -0.070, 27.4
